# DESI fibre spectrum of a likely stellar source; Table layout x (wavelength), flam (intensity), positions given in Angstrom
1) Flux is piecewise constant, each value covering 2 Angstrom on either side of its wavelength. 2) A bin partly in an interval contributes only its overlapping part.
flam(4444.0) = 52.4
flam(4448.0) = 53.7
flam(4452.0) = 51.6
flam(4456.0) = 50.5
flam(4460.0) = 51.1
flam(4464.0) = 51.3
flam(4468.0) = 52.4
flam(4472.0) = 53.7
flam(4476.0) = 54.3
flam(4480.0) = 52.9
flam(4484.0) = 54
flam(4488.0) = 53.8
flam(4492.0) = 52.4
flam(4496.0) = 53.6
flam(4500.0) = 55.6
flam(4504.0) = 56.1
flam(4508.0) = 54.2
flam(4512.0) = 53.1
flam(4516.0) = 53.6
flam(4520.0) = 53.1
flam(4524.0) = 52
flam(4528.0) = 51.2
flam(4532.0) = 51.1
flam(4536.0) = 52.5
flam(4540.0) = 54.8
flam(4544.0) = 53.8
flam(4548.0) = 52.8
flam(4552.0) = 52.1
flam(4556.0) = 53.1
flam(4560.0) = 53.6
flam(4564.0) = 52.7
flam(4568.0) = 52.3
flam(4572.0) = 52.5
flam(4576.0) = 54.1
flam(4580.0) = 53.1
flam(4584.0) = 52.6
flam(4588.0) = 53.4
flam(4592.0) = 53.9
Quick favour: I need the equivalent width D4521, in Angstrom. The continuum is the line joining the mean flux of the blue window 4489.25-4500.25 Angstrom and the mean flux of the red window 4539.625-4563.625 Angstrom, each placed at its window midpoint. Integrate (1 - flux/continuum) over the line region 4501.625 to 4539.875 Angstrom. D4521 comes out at 0.2 Angstrom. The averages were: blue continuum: 53.6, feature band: 53.1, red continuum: 53.2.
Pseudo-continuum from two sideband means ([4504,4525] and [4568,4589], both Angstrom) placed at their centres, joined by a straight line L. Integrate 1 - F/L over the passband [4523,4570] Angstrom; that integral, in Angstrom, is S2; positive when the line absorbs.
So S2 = 0.54 Angstrom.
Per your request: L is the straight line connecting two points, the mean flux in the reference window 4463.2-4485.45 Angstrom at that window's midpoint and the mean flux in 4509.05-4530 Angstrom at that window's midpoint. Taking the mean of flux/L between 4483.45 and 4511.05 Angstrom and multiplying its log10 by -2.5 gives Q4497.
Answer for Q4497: -0.03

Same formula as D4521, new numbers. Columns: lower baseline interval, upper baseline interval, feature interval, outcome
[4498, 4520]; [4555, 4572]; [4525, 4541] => 0.44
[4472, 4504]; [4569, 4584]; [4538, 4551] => -0.07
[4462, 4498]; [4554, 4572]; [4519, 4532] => 0.28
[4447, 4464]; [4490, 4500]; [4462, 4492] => -0.29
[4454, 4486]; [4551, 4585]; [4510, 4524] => -0.10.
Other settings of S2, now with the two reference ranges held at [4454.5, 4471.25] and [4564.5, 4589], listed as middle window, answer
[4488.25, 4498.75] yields -0.3 Angstrom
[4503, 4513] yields -0.4 Angstrom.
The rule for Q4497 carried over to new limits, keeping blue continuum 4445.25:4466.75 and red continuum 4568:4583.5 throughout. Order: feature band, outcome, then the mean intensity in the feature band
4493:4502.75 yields -0.05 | 54.5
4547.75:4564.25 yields 0.00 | 52.9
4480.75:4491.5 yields -0.03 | 53.6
